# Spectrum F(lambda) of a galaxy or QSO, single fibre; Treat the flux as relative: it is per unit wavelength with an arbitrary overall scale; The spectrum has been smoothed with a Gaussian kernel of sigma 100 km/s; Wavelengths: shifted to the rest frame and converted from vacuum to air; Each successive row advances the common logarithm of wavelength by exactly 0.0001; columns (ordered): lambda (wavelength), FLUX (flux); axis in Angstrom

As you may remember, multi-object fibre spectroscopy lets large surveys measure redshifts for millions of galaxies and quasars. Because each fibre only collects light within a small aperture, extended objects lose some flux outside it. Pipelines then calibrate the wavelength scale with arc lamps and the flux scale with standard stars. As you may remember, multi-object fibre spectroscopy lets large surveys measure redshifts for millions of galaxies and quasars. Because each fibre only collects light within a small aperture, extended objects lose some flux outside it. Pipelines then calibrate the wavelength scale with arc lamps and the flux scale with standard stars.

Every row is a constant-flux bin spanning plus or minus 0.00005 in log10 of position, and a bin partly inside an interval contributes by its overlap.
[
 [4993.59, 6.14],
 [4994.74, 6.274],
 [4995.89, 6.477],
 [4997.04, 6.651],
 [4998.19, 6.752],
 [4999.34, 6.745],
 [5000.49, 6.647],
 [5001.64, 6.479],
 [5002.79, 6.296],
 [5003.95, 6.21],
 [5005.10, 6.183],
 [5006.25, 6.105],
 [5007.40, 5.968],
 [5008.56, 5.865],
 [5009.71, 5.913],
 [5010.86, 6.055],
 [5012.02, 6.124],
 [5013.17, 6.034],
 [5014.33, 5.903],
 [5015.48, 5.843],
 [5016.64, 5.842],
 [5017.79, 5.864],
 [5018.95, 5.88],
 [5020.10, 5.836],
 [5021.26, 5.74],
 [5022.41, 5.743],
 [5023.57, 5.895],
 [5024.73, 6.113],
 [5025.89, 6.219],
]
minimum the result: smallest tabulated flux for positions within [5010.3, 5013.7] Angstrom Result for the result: 6.034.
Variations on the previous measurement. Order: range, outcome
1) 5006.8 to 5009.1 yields 5.865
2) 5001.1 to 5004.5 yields 6.21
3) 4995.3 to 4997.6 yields 6.477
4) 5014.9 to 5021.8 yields 5.74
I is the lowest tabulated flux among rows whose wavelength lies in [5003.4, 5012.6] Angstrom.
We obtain 5.865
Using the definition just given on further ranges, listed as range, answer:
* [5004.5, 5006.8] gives 6.105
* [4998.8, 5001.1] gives 6.647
